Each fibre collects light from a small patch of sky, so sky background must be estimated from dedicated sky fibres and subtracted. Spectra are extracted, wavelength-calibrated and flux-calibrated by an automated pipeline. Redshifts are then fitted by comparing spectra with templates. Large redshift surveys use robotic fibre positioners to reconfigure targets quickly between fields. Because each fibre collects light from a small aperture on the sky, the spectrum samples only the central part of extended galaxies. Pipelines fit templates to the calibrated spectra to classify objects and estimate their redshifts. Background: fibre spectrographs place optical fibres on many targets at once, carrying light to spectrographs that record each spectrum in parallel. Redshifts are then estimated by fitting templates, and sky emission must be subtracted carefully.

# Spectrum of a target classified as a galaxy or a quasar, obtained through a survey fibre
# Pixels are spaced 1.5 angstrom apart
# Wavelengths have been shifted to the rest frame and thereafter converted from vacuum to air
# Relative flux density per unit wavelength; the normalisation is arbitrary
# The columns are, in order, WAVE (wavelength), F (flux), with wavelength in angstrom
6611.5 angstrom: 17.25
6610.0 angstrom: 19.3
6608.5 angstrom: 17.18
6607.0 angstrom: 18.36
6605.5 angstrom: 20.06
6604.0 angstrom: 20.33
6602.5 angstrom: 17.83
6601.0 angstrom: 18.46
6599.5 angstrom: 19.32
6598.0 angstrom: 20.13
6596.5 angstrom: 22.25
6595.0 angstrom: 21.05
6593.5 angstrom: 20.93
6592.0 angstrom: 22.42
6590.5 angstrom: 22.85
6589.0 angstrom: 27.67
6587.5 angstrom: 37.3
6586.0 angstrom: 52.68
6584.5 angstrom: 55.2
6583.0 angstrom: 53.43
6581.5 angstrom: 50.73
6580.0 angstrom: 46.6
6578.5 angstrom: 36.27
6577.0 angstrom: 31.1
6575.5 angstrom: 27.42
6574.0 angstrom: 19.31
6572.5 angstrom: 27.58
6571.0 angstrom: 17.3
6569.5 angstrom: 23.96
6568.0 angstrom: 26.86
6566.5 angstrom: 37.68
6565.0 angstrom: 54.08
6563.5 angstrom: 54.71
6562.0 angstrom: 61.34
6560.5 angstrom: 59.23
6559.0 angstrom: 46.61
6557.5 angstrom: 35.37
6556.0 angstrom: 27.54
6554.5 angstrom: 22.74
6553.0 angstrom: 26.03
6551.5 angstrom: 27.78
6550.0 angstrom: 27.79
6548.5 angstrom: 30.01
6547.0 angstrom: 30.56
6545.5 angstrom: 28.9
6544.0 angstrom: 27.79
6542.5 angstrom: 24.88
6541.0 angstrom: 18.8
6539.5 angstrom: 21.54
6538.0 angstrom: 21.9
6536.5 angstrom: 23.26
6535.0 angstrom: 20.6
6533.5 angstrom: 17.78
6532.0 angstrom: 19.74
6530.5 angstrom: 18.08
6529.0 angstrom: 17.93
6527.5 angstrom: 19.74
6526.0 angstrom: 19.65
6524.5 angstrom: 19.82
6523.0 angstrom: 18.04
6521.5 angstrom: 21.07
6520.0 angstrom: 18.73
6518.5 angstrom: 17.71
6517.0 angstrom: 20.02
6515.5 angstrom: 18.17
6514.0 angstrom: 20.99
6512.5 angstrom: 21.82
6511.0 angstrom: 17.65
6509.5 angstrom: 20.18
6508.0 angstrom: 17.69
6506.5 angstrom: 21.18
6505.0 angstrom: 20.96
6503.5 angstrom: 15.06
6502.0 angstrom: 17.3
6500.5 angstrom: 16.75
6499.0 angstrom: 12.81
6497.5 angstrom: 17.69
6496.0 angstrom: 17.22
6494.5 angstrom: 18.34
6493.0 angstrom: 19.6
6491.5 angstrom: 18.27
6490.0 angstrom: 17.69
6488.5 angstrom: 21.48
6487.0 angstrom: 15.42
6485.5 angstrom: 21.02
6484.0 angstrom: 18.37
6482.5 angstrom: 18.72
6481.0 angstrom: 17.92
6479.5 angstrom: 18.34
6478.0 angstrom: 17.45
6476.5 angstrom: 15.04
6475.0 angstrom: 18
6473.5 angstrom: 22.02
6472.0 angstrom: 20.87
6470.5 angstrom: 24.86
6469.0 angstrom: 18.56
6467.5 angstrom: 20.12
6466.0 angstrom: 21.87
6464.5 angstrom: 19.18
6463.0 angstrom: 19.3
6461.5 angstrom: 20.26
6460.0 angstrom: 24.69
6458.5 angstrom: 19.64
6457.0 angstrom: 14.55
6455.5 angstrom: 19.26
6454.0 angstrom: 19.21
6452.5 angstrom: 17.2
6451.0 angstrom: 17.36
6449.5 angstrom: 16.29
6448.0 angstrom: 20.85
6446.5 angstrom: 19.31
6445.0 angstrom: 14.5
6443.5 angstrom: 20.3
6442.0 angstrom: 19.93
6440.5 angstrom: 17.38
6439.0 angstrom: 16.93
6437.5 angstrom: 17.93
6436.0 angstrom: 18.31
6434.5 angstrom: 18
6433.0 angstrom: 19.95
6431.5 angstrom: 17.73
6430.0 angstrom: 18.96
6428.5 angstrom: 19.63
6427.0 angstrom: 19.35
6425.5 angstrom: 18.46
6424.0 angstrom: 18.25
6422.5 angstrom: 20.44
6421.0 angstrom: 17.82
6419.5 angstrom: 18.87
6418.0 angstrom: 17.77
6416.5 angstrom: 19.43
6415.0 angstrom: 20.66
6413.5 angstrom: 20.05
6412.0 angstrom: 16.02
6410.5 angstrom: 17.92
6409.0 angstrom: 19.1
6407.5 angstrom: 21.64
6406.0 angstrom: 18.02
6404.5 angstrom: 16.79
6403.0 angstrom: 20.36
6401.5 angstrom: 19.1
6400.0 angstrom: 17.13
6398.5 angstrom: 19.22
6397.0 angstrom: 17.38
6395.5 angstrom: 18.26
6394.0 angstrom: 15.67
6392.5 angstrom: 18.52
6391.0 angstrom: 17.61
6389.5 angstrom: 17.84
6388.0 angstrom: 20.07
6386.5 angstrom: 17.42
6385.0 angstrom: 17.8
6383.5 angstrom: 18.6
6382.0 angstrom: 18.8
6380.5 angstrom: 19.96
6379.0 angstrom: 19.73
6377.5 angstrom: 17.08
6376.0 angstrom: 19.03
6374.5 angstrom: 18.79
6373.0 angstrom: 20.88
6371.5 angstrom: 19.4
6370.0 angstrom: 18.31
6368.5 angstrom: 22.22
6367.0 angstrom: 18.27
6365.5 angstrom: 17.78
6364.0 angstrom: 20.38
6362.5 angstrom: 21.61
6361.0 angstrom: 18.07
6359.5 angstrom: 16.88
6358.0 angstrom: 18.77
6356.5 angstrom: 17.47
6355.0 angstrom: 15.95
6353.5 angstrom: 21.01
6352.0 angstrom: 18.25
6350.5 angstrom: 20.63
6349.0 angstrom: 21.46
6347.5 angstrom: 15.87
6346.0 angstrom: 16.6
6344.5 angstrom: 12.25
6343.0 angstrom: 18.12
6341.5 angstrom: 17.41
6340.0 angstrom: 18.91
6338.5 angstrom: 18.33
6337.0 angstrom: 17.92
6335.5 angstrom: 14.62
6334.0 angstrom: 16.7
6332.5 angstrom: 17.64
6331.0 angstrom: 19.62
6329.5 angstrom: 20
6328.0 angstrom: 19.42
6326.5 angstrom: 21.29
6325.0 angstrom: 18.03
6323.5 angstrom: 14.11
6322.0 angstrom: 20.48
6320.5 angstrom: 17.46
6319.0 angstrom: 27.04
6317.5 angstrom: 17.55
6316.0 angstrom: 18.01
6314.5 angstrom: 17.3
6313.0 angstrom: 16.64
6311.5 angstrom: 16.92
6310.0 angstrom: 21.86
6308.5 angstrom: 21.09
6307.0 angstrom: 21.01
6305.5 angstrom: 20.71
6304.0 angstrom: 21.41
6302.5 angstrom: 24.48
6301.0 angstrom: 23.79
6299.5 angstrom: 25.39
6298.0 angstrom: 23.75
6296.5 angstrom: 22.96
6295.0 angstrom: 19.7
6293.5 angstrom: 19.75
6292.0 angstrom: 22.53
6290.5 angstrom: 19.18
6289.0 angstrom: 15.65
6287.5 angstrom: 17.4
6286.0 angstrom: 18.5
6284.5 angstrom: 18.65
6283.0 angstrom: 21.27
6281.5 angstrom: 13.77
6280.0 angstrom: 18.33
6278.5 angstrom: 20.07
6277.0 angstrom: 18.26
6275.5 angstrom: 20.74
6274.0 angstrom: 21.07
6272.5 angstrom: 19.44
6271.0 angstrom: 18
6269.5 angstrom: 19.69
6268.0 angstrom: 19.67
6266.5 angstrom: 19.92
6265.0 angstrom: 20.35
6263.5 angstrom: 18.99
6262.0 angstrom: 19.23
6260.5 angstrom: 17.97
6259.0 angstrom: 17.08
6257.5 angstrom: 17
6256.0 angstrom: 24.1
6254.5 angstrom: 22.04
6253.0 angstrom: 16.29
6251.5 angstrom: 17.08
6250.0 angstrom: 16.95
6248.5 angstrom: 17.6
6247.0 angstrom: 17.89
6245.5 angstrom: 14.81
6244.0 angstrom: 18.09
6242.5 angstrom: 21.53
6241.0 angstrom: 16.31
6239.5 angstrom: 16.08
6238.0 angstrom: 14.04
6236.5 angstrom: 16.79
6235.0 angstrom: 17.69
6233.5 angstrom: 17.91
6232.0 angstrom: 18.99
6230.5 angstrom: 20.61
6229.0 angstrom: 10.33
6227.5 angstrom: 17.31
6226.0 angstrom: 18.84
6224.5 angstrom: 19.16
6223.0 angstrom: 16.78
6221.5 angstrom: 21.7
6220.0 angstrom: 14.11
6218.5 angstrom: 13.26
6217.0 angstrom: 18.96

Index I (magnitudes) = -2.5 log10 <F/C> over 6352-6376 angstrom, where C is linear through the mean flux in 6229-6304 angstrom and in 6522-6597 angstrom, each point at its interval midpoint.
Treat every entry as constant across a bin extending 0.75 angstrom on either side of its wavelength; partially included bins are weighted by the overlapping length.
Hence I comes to 0.20 mag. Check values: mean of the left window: 19.1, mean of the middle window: 19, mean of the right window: 30.5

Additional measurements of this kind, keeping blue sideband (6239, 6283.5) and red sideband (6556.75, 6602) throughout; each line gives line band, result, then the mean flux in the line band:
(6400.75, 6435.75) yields 0.375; 18.9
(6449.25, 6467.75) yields 0.438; 19.2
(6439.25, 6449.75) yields 0.457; 18.4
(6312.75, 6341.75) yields 0.190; 18.5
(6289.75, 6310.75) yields -0.068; 22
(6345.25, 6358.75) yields 0.253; 18.4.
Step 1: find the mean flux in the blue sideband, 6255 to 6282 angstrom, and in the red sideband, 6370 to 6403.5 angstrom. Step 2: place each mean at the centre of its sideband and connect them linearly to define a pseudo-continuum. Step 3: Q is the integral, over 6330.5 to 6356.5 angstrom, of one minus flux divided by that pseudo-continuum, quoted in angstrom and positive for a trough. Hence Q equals 1.5 angstrom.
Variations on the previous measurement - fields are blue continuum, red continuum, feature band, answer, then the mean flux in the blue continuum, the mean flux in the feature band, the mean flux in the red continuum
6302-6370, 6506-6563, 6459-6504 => 8.8 angstrom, 18.8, 18.8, 25.1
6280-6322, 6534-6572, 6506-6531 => 9.0 angstrom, 20.1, 19.3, 31.8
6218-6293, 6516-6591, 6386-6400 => 3.4 angstrom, 18.2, 18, 30.3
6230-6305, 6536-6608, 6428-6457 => 8.6 angstrom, 19.2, 18.3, 30.9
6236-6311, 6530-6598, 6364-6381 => 3.1 angstrom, 19.4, 19.3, 31.6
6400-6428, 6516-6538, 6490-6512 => 1.6 angstrom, 18.9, 17.9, 19.5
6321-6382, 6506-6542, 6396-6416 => 0.1 angstrom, 18.5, 18.7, 19.7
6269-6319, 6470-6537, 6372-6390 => 0.6 angstrom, 20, 18.9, 18.9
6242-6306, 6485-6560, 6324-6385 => 5.2 angstrom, 19.5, 18.5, 21.7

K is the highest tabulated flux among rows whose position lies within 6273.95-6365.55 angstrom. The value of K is 27.04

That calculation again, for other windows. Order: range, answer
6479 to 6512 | 21.48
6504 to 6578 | 61.34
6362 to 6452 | 22.22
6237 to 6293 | 24.1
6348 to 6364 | 21.61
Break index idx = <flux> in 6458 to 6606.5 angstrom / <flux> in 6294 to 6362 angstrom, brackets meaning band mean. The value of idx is 1.3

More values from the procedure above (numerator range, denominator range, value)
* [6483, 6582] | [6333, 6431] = 1.36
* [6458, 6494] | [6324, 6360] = 1.08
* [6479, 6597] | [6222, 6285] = 1.43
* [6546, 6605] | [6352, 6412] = 1.76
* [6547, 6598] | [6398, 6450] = 1.86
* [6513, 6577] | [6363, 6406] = 1.45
